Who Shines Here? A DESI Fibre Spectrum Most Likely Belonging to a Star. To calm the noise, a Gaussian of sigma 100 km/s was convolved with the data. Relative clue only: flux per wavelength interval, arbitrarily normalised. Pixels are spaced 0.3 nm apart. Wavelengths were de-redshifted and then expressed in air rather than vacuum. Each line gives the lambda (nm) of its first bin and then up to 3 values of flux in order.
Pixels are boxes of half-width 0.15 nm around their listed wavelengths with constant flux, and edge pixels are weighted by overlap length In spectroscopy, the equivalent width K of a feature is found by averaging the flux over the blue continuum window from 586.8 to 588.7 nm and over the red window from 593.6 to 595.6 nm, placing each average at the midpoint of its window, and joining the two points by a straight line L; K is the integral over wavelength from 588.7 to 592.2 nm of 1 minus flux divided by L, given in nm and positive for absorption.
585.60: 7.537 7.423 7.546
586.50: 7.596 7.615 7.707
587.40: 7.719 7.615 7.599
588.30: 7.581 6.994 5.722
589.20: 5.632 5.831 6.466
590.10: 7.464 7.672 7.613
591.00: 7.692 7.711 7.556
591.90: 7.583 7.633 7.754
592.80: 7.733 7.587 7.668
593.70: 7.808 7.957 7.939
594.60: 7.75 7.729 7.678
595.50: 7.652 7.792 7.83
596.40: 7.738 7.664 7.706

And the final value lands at 0.29 nm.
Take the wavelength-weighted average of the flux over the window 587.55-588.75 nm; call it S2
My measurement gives 7.45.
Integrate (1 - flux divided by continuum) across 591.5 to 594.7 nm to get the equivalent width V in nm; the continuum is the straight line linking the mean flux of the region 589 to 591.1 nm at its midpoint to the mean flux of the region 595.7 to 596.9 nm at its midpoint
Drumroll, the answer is -0.189 nm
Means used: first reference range 6.86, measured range 7.73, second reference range 7.75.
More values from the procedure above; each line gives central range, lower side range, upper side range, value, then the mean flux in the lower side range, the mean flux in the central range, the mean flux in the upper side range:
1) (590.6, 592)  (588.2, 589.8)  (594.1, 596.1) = -0.16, 6.32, 7.63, 7.77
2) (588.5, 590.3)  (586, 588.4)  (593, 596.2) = 0.30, 7.62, 6.37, 7.76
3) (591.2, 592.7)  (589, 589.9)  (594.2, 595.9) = -0.20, 5.93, 7.65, 7.75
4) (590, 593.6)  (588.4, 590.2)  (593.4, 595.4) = -0.30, 6.35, 7.64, 7.8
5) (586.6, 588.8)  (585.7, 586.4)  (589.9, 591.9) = 0.01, 7.5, 7.51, 7.59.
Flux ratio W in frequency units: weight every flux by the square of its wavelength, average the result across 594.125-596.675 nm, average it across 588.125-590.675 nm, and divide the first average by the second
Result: 1.18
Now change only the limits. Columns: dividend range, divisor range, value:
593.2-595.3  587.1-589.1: 1.10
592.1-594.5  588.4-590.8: 1.18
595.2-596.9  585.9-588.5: 1.05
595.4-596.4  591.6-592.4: 1.03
